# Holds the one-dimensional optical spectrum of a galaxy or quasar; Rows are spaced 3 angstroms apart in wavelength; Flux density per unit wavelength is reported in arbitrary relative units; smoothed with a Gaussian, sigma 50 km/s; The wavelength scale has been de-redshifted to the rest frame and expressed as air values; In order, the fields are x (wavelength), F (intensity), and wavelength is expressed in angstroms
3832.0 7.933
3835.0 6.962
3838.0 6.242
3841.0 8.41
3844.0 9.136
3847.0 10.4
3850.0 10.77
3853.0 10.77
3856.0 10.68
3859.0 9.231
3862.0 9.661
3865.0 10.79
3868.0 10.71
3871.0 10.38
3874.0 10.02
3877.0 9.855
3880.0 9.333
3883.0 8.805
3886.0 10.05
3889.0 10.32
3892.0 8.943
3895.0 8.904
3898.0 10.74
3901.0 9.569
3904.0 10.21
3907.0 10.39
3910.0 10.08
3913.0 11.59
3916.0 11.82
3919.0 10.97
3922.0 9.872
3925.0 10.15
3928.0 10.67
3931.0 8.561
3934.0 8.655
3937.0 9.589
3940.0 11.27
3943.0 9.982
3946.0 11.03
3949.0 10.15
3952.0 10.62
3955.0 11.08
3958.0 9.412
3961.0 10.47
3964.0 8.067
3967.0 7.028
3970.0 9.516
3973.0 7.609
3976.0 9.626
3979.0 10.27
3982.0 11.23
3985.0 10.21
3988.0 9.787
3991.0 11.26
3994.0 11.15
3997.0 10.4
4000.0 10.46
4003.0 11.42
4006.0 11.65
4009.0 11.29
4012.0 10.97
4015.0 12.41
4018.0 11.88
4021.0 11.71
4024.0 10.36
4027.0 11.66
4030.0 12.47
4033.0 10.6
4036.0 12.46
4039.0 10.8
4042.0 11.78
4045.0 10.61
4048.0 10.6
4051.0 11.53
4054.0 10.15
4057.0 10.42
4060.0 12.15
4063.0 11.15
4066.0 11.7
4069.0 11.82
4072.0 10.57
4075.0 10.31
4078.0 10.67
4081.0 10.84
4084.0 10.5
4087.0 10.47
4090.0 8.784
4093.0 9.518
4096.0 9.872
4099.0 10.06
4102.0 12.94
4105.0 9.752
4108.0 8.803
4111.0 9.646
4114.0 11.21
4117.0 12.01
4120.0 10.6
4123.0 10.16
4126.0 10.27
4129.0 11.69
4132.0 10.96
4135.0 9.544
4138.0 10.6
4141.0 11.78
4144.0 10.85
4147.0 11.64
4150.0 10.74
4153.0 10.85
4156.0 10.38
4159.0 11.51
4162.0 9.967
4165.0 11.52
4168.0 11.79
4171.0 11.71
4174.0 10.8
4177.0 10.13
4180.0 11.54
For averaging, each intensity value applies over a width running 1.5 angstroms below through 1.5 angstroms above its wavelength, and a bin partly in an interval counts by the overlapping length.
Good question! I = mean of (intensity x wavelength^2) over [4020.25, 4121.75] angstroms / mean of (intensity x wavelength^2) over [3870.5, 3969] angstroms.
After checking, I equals 1.17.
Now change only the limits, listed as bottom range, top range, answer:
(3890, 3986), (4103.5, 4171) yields 1.19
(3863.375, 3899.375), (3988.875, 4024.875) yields 1.21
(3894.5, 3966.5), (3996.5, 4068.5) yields 1.17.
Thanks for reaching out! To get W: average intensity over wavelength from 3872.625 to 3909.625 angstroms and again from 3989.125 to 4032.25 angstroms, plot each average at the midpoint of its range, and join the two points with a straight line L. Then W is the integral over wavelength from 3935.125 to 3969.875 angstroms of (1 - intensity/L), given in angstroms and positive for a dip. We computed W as 2.3 angstroms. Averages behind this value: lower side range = 9.77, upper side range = 11.3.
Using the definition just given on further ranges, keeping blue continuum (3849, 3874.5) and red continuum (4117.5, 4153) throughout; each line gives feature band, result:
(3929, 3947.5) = 1.1 angstroms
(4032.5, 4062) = -1.2 angstroms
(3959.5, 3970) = 1.9 angstroms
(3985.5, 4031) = -2.6 angstroms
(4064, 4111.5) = 1.5 angstroms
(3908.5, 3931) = -0.3 angstroms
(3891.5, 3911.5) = 1.0 angstroms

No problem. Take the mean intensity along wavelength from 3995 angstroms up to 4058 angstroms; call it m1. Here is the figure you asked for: 11.2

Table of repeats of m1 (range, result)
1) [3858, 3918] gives 10.1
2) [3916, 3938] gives 9.92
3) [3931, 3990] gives 9.75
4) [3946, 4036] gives 10.6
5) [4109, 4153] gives 10.8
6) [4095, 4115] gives 10.3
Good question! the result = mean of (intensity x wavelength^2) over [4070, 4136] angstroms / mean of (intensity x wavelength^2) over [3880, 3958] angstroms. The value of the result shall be 1.13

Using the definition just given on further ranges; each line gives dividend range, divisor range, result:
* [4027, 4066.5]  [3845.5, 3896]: 1.23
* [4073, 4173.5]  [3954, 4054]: 1.06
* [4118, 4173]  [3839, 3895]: 1.28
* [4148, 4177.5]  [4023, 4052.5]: 1.03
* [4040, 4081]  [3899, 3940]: 1.16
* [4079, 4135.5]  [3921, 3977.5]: 1.17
